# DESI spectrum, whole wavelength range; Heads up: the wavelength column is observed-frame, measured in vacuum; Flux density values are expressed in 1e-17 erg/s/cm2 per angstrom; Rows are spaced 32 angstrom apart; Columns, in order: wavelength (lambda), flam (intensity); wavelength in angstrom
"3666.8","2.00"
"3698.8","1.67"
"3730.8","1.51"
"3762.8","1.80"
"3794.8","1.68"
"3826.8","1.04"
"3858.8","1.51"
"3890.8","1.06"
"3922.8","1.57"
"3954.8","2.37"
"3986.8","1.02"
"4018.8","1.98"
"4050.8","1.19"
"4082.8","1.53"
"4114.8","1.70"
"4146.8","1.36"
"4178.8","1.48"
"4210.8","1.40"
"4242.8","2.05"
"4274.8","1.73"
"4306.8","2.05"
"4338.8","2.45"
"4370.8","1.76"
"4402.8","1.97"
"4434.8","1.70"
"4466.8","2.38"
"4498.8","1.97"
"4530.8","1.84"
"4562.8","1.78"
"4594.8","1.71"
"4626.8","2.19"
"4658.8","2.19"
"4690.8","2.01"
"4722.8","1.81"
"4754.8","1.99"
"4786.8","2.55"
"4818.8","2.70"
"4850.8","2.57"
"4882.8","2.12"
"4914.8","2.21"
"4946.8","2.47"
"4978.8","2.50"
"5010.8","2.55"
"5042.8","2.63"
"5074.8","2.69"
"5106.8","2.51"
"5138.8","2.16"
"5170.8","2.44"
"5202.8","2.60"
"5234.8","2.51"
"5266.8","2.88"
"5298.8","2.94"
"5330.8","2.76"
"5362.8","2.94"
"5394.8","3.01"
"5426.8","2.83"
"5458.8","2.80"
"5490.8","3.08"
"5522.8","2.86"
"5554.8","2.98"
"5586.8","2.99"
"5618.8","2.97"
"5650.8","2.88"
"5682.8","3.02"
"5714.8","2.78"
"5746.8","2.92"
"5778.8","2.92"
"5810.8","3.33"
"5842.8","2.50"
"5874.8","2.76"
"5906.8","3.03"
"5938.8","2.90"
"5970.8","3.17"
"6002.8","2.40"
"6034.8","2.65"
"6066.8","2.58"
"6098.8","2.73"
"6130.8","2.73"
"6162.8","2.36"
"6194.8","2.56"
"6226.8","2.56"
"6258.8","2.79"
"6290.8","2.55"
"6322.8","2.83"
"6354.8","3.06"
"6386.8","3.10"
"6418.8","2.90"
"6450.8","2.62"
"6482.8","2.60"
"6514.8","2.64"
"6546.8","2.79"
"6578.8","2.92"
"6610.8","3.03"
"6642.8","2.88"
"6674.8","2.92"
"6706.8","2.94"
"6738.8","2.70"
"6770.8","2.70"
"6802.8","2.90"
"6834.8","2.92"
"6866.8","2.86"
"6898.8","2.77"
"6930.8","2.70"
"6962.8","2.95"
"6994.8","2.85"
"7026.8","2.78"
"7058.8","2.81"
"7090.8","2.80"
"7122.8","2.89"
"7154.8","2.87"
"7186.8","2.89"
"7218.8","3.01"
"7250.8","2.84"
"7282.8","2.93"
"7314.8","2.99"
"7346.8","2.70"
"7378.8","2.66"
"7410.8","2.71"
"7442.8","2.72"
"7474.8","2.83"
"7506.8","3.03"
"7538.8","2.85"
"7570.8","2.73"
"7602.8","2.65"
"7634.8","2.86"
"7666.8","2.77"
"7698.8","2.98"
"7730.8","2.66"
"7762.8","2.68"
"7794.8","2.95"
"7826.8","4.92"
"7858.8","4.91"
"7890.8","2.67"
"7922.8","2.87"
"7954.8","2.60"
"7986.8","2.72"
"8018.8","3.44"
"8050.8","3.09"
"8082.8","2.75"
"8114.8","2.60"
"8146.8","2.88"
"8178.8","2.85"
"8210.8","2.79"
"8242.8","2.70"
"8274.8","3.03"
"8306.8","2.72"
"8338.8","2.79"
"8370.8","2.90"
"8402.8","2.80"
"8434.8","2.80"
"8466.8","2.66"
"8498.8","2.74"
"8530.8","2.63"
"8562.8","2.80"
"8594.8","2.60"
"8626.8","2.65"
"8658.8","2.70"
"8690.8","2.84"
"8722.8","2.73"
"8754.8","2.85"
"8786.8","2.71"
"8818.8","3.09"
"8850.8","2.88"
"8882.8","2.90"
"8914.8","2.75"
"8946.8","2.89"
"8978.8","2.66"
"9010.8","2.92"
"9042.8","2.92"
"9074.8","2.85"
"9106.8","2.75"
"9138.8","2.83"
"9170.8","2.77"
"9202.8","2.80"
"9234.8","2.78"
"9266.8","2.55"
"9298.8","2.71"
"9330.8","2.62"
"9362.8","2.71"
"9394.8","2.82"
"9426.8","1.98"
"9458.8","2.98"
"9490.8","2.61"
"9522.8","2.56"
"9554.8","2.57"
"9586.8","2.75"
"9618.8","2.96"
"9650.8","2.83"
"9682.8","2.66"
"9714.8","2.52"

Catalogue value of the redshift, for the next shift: 0.19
